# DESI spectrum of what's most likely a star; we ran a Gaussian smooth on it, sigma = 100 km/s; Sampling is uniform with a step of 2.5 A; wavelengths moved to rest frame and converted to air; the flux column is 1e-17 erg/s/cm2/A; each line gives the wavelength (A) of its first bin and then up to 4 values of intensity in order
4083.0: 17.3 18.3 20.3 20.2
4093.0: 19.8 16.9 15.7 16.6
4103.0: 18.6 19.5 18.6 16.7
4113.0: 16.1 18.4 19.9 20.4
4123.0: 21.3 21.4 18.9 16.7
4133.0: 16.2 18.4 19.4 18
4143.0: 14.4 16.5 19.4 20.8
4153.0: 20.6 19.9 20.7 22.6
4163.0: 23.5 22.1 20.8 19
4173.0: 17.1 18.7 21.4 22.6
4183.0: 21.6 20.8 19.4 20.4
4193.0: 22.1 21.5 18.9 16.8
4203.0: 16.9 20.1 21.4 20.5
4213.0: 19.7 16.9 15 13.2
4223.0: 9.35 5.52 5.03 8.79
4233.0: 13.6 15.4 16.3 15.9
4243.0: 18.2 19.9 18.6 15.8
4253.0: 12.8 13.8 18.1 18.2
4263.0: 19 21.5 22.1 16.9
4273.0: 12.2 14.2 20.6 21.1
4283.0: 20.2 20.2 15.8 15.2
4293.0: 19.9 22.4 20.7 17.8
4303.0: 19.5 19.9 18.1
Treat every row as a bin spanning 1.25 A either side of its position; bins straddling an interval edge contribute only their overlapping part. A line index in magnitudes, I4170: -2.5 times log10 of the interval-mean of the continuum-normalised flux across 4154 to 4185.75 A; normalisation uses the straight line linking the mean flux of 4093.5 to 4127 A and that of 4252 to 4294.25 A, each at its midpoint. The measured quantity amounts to -0.14 mag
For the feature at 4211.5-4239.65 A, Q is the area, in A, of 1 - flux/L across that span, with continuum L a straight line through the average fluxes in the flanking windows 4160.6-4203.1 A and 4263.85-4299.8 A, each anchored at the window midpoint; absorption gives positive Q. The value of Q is 9.9 A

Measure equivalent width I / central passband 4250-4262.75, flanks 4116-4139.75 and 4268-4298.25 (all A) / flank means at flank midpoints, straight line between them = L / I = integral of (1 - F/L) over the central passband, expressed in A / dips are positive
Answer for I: 1.7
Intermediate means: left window 19.1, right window 18.4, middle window 16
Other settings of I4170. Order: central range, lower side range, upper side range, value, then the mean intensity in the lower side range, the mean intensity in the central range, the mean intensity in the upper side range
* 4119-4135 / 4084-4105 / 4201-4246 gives -0.10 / 18.3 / 19.1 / 15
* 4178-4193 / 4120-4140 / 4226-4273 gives -0.20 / 19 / 21.1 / 15.8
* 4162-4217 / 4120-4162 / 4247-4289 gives -0.08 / 19.2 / 20.1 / 17.7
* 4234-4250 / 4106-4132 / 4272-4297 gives 0.07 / 18.8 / 17.2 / 18.3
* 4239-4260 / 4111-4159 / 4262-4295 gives 0.11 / 18.8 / 16.7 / 18.5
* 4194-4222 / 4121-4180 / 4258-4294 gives 0.04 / 19.5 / 18.2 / 18.3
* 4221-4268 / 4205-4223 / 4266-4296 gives 0.20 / 17.4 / 14.9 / 18.4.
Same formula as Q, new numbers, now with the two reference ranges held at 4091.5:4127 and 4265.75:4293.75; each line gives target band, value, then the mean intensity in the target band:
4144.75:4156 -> -0.7 A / 19.5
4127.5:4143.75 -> 0.9 A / 17.5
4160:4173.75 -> -1.8 A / 20.9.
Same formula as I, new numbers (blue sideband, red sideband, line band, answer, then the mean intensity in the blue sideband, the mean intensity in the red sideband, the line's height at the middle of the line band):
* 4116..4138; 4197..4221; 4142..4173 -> -2.0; 19.1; 18.1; 18.7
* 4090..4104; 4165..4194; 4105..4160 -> 0.5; 17.8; 20.4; 19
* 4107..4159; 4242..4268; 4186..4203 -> -1.3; 18.7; 17.8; 18.2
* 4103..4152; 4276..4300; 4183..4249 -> 8.1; 18.5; 19.3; 19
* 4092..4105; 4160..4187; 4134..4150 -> 1.4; 17.6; 20.9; 19.5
